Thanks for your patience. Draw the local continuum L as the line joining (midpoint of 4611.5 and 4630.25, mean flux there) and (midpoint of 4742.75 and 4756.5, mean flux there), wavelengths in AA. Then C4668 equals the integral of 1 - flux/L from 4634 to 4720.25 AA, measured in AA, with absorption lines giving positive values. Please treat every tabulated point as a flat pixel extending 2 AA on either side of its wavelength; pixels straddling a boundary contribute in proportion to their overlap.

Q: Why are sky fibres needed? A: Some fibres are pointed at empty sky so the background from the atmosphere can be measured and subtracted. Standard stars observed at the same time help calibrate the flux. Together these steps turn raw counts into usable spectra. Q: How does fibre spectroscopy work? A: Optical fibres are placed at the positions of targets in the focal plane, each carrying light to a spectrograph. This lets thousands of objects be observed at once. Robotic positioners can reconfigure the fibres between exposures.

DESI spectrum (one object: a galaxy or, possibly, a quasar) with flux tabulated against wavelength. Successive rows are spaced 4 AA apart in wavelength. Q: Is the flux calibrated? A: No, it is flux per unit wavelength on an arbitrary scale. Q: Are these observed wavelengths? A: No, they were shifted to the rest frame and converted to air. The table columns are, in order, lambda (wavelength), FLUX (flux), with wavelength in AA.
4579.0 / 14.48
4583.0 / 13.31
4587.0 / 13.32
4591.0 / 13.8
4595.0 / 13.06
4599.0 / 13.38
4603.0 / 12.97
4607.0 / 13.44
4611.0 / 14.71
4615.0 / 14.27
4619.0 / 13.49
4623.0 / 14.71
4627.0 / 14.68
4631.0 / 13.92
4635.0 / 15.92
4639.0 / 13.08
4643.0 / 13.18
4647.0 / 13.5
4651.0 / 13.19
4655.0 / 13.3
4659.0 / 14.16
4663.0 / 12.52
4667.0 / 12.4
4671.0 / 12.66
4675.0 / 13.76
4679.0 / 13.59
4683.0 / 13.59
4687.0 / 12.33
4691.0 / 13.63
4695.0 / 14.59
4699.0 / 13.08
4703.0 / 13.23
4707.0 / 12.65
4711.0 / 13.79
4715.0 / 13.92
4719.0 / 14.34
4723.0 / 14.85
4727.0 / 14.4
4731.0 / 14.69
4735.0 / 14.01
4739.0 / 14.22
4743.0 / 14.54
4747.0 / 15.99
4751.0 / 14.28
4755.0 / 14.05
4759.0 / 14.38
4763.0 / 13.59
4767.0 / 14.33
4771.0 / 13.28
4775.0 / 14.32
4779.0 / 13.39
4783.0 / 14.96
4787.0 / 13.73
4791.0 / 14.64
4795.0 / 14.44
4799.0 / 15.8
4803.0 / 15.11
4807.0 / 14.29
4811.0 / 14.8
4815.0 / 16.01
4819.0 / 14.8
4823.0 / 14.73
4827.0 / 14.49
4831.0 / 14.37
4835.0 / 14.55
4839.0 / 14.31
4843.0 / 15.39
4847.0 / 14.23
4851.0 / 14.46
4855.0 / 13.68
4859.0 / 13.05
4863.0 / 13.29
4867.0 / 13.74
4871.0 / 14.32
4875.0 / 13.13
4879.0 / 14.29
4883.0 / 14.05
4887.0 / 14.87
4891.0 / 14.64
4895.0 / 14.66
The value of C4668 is 6.3 AA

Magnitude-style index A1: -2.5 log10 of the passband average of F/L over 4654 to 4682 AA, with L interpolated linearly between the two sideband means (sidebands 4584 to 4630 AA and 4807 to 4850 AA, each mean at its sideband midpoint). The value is 0.07 mag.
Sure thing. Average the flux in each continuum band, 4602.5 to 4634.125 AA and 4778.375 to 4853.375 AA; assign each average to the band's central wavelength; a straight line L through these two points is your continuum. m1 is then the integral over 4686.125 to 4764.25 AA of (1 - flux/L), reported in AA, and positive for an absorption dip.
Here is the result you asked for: 2.0 AA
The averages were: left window 14.1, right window 14.7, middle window 14.1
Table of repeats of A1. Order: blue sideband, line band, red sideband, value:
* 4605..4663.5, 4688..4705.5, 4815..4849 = 0.05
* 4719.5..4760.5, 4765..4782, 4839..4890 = 0.04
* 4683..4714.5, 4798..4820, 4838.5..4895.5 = -0.09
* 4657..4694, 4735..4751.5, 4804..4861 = -0.07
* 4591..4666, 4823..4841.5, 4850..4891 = -0.05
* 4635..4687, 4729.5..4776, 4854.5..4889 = -0.06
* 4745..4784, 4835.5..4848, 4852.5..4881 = -0.07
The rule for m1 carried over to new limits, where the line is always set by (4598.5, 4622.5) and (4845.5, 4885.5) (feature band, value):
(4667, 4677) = 0.5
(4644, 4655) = 0.4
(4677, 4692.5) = 0.6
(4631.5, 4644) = -0.3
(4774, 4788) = -0.3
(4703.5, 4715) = 0.4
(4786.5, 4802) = -1.1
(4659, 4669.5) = 0.8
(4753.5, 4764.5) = -0.2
